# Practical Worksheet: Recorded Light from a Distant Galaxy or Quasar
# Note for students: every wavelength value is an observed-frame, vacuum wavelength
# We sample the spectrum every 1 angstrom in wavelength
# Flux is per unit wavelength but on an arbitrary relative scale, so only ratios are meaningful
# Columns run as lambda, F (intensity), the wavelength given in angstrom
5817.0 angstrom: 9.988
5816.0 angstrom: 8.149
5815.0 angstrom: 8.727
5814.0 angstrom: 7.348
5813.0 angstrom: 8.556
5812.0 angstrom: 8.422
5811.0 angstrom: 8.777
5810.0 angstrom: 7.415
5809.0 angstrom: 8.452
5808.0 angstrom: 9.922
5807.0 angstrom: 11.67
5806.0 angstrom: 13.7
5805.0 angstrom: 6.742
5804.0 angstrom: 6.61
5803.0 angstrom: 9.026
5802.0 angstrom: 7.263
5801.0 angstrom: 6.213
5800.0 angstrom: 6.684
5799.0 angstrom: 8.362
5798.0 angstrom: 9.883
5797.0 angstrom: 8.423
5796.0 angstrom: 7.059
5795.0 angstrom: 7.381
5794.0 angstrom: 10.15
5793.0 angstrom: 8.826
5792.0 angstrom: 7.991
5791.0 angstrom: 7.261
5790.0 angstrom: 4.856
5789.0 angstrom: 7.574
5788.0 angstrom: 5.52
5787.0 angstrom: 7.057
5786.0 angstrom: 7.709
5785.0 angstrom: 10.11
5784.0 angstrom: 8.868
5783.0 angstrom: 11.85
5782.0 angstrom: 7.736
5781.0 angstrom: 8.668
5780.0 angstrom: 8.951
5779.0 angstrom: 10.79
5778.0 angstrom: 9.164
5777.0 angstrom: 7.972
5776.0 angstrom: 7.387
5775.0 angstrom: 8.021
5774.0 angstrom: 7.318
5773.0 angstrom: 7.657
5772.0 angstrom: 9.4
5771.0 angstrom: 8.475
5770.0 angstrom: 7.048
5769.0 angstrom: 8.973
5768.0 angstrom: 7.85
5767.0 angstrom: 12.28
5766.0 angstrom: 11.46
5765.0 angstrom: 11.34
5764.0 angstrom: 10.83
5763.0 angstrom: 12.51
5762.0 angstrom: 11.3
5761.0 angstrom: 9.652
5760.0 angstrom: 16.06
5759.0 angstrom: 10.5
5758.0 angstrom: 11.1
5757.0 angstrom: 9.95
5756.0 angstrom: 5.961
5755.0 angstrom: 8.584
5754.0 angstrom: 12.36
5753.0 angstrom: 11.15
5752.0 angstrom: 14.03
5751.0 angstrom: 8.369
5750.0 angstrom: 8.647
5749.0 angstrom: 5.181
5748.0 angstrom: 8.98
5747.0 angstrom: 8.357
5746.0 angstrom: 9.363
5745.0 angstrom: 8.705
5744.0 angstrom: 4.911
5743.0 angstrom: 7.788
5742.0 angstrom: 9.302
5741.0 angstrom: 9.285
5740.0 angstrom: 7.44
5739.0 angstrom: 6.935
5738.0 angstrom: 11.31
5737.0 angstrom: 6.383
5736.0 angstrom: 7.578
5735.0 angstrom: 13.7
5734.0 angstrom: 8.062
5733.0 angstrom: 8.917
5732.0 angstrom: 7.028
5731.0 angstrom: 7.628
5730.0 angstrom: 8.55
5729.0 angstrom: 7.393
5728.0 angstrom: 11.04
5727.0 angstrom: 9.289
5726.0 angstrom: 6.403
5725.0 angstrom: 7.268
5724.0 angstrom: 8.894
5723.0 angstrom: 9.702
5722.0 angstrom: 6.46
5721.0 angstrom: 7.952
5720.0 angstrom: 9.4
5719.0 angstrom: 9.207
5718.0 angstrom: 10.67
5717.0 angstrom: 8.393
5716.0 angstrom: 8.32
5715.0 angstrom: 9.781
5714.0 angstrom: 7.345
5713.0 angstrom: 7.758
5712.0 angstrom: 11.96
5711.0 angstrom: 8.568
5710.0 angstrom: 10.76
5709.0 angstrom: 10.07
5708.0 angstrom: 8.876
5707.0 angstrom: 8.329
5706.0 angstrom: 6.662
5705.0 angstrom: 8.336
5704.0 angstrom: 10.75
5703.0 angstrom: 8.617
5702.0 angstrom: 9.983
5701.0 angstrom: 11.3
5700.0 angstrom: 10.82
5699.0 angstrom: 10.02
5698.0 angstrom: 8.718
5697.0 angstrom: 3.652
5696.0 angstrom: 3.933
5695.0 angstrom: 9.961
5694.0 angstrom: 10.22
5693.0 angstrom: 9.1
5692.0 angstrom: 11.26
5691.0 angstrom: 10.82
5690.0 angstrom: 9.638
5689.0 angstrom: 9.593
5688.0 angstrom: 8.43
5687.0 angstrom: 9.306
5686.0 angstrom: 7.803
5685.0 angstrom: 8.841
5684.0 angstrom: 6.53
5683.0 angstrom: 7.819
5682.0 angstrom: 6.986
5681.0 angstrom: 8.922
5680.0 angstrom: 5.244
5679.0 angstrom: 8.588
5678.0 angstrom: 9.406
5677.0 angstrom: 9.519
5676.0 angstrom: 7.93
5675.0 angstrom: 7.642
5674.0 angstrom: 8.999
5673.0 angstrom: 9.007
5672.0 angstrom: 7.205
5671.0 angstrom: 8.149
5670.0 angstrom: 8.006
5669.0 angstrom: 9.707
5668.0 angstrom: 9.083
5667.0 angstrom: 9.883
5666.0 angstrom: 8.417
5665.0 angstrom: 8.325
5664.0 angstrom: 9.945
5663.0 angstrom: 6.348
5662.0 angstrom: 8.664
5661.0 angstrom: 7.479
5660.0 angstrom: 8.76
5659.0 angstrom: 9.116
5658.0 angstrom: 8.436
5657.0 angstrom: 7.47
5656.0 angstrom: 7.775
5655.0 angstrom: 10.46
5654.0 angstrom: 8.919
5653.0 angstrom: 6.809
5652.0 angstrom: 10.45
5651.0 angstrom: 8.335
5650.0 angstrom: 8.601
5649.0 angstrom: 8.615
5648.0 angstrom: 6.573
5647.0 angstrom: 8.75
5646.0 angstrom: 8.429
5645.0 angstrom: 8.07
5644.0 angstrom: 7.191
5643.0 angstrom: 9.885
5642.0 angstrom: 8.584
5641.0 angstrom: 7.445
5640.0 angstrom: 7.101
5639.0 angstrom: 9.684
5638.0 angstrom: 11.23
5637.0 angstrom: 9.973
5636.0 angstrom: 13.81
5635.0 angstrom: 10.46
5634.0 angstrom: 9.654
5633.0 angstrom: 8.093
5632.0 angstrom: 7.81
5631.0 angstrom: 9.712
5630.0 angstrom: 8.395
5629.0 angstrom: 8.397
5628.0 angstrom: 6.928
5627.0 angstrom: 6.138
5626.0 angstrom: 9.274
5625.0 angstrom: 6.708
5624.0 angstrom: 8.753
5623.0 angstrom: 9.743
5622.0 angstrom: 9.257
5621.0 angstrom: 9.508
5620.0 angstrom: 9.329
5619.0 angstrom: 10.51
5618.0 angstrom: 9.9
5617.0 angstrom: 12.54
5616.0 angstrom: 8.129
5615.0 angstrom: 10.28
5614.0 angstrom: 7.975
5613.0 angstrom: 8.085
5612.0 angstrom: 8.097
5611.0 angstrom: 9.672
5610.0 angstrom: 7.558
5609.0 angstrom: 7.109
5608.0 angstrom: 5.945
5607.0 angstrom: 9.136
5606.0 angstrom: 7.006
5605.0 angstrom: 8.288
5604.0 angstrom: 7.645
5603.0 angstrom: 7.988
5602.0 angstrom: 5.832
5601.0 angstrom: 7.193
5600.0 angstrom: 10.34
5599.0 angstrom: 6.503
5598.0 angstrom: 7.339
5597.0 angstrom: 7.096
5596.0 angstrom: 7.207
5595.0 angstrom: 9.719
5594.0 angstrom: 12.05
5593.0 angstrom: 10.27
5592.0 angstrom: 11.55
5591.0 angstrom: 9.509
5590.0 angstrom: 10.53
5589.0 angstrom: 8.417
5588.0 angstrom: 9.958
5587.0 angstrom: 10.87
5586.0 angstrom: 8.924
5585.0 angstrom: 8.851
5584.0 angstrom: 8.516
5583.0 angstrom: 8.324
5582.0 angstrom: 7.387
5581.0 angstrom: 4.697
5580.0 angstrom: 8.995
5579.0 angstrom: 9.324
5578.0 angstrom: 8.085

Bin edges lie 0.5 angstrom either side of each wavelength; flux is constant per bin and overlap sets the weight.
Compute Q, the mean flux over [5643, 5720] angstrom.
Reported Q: 8.68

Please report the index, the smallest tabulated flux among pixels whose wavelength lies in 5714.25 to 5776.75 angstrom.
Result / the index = 4.911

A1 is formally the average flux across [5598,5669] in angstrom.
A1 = 8.61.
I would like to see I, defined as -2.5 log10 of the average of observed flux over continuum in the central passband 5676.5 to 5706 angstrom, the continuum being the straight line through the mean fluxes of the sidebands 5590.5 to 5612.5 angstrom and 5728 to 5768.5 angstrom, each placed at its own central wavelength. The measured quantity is 0.03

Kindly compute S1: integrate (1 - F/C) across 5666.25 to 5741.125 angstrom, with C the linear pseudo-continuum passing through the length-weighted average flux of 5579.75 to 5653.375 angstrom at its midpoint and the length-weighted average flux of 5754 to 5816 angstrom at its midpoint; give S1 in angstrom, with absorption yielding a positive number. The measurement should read 0.84 angstrom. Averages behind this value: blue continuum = 8.7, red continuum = 8.9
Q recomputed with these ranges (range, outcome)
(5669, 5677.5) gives 8.39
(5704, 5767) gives 9.2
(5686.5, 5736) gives 8.94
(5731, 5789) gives 9.13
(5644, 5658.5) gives 8.36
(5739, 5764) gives 9.53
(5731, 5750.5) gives 8.29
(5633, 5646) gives 9.33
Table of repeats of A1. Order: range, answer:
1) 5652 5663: 8.39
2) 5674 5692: 8.51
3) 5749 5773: 10.2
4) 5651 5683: 8.43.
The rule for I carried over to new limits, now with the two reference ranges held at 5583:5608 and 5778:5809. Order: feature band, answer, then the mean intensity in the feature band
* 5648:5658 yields 0.02 mag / 8.49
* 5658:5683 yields 0.03 mag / 8.38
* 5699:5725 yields -0.07 mag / 9.14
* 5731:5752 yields 0.01 mag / 8.43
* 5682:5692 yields -0.03 mag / 8.79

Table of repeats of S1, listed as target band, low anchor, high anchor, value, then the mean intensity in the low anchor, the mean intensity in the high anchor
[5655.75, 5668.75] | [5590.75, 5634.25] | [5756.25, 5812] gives 0.3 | 8.58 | 8.96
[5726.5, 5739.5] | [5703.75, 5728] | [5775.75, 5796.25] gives -0.1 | 8.82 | 8.26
